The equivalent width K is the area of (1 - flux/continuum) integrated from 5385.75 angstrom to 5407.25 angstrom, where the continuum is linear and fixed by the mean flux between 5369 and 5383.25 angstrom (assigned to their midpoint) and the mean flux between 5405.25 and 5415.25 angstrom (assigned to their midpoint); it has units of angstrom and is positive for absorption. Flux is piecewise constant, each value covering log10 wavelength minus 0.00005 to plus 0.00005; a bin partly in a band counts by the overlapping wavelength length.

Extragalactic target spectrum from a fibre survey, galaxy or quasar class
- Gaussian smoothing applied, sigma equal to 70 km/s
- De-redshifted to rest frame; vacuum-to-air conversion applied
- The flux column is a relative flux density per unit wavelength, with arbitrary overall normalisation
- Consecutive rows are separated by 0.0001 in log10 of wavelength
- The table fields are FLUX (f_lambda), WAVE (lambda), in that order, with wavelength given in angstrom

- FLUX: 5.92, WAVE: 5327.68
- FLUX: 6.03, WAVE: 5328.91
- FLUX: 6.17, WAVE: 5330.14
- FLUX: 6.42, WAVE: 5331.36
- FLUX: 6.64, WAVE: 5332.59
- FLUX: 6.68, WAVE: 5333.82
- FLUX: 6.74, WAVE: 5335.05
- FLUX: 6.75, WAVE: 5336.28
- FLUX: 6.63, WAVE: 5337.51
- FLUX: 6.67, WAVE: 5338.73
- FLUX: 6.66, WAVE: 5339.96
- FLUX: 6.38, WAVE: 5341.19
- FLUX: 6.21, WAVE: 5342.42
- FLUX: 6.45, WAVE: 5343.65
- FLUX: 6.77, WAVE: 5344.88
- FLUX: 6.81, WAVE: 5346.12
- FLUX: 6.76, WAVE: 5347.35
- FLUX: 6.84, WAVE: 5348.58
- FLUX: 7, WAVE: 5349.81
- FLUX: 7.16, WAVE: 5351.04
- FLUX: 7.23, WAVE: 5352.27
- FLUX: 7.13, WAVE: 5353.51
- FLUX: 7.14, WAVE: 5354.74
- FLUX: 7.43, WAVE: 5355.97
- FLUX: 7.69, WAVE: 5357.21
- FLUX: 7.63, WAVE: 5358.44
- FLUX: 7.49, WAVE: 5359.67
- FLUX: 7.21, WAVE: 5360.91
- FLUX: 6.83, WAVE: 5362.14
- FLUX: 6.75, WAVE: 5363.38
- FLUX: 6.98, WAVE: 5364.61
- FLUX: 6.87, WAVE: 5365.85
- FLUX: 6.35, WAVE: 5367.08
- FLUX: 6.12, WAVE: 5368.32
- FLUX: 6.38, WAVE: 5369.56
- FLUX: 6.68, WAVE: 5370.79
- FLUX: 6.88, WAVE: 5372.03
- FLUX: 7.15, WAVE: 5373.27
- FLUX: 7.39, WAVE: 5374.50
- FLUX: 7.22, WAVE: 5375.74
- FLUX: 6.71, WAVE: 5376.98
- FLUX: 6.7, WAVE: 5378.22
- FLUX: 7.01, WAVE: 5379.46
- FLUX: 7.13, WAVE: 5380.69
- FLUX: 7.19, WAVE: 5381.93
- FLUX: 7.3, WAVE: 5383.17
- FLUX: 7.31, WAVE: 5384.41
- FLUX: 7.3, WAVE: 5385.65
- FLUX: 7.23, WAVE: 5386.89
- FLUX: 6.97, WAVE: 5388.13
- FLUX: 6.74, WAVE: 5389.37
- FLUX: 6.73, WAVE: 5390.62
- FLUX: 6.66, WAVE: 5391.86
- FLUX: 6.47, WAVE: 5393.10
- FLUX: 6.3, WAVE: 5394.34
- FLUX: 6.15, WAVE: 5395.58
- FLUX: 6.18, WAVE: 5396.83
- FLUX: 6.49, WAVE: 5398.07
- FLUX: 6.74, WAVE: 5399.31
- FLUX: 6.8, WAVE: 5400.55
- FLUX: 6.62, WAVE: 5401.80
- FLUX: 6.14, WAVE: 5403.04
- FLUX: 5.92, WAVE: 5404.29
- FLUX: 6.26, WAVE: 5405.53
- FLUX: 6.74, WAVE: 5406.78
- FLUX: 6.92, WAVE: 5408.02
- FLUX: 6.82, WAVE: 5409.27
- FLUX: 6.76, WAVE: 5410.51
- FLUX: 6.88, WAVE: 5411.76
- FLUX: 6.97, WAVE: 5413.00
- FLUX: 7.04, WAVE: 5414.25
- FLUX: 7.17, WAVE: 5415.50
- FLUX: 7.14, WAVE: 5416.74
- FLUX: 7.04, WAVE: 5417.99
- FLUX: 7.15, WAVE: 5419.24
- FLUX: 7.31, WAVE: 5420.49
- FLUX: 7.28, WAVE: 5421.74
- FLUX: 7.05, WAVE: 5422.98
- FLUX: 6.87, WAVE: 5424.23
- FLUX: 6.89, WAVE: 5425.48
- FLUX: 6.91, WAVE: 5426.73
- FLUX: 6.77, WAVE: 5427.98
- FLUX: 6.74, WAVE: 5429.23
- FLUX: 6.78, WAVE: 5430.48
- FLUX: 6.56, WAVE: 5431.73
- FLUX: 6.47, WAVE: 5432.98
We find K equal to 1.0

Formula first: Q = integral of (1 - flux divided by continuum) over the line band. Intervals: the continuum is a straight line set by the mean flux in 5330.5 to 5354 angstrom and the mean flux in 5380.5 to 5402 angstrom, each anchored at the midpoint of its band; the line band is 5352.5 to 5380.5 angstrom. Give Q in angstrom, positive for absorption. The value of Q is -0.98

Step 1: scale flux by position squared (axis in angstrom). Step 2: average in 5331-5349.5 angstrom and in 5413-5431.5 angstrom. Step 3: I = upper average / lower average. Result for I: 1.1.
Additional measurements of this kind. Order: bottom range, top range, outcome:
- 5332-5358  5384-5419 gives 1.00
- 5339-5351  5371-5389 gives 1.08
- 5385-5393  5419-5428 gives 1.03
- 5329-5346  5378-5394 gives 1.09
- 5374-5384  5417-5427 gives 1.01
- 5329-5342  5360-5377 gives 1.06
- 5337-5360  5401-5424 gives 1.01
